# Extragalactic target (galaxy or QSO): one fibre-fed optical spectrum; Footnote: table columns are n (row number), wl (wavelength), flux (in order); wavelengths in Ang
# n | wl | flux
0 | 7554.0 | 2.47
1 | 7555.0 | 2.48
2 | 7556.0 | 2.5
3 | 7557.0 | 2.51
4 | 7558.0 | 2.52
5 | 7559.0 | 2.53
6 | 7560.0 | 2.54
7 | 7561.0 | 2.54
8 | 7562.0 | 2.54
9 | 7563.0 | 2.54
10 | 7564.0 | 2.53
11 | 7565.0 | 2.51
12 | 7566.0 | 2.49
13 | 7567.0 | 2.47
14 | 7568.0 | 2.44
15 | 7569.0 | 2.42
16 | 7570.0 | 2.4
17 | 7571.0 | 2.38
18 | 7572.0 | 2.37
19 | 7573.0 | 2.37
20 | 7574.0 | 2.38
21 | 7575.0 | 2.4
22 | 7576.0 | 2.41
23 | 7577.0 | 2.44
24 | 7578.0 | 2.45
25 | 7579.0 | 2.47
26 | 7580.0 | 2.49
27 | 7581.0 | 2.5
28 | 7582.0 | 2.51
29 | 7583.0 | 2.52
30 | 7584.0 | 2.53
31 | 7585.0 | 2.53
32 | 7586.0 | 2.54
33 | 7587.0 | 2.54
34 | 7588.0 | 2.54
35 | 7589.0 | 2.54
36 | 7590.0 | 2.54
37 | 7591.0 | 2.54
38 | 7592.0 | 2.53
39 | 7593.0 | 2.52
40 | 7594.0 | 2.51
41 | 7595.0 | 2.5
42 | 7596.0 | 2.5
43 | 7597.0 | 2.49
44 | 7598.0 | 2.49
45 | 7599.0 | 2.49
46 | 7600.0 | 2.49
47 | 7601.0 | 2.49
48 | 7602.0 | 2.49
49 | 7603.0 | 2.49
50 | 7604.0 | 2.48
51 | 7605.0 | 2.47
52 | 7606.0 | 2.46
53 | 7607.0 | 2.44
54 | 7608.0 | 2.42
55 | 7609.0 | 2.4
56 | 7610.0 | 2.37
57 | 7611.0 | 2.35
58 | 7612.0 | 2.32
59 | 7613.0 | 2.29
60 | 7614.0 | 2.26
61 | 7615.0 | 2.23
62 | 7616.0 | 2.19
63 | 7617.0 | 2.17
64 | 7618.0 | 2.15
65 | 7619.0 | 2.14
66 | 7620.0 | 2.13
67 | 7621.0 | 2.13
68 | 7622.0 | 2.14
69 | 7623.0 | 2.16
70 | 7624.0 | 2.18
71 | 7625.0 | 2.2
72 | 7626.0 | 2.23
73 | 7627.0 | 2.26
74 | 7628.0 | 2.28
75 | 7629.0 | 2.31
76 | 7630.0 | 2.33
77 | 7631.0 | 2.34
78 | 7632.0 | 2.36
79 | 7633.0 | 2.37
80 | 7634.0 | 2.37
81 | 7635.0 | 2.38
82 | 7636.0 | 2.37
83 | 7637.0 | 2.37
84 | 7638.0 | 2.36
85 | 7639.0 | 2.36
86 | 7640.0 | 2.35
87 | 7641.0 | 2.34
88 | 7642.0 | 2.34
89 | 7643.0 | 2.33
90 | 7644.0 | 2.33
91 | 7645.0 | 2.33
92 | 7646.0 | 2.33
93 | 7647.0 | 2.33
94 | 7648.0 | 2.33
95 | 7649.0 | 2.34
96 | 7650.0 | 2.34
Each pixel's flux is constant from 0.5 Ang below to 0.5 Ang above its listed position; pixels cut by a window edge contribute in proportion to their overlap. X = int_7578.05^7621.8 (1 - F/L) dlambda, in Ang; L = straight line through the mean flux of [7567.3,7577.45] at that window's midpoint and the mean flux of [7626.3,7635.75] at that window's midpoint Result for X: -0.9 Ang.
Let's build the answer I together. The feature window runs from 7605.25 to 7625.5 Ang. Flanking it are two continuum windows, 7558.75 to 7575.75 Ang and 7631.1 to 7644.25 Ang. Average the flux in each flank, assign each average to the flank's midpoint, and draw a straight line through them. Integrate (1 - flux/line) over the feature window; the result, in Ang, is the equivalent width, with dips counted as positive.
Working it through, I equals 1.1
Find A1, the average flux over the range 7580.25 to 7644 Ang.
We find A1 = 2.38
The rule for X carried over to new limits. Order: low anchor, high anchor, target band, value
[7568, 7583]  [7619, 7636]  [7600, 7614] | -0.5 Ang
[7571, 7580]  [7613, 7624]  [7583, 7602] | -1.6 Ang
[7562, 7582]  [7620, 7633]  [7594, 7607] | -0.8 Ang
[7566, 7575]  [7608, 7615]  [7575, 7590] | -0.7 Ang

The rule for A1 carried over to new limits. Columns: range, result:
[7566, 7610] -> 2.47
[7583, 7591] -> 2.54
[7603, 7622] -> 2.3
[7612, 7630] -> 2.21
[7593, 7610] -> 2.47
